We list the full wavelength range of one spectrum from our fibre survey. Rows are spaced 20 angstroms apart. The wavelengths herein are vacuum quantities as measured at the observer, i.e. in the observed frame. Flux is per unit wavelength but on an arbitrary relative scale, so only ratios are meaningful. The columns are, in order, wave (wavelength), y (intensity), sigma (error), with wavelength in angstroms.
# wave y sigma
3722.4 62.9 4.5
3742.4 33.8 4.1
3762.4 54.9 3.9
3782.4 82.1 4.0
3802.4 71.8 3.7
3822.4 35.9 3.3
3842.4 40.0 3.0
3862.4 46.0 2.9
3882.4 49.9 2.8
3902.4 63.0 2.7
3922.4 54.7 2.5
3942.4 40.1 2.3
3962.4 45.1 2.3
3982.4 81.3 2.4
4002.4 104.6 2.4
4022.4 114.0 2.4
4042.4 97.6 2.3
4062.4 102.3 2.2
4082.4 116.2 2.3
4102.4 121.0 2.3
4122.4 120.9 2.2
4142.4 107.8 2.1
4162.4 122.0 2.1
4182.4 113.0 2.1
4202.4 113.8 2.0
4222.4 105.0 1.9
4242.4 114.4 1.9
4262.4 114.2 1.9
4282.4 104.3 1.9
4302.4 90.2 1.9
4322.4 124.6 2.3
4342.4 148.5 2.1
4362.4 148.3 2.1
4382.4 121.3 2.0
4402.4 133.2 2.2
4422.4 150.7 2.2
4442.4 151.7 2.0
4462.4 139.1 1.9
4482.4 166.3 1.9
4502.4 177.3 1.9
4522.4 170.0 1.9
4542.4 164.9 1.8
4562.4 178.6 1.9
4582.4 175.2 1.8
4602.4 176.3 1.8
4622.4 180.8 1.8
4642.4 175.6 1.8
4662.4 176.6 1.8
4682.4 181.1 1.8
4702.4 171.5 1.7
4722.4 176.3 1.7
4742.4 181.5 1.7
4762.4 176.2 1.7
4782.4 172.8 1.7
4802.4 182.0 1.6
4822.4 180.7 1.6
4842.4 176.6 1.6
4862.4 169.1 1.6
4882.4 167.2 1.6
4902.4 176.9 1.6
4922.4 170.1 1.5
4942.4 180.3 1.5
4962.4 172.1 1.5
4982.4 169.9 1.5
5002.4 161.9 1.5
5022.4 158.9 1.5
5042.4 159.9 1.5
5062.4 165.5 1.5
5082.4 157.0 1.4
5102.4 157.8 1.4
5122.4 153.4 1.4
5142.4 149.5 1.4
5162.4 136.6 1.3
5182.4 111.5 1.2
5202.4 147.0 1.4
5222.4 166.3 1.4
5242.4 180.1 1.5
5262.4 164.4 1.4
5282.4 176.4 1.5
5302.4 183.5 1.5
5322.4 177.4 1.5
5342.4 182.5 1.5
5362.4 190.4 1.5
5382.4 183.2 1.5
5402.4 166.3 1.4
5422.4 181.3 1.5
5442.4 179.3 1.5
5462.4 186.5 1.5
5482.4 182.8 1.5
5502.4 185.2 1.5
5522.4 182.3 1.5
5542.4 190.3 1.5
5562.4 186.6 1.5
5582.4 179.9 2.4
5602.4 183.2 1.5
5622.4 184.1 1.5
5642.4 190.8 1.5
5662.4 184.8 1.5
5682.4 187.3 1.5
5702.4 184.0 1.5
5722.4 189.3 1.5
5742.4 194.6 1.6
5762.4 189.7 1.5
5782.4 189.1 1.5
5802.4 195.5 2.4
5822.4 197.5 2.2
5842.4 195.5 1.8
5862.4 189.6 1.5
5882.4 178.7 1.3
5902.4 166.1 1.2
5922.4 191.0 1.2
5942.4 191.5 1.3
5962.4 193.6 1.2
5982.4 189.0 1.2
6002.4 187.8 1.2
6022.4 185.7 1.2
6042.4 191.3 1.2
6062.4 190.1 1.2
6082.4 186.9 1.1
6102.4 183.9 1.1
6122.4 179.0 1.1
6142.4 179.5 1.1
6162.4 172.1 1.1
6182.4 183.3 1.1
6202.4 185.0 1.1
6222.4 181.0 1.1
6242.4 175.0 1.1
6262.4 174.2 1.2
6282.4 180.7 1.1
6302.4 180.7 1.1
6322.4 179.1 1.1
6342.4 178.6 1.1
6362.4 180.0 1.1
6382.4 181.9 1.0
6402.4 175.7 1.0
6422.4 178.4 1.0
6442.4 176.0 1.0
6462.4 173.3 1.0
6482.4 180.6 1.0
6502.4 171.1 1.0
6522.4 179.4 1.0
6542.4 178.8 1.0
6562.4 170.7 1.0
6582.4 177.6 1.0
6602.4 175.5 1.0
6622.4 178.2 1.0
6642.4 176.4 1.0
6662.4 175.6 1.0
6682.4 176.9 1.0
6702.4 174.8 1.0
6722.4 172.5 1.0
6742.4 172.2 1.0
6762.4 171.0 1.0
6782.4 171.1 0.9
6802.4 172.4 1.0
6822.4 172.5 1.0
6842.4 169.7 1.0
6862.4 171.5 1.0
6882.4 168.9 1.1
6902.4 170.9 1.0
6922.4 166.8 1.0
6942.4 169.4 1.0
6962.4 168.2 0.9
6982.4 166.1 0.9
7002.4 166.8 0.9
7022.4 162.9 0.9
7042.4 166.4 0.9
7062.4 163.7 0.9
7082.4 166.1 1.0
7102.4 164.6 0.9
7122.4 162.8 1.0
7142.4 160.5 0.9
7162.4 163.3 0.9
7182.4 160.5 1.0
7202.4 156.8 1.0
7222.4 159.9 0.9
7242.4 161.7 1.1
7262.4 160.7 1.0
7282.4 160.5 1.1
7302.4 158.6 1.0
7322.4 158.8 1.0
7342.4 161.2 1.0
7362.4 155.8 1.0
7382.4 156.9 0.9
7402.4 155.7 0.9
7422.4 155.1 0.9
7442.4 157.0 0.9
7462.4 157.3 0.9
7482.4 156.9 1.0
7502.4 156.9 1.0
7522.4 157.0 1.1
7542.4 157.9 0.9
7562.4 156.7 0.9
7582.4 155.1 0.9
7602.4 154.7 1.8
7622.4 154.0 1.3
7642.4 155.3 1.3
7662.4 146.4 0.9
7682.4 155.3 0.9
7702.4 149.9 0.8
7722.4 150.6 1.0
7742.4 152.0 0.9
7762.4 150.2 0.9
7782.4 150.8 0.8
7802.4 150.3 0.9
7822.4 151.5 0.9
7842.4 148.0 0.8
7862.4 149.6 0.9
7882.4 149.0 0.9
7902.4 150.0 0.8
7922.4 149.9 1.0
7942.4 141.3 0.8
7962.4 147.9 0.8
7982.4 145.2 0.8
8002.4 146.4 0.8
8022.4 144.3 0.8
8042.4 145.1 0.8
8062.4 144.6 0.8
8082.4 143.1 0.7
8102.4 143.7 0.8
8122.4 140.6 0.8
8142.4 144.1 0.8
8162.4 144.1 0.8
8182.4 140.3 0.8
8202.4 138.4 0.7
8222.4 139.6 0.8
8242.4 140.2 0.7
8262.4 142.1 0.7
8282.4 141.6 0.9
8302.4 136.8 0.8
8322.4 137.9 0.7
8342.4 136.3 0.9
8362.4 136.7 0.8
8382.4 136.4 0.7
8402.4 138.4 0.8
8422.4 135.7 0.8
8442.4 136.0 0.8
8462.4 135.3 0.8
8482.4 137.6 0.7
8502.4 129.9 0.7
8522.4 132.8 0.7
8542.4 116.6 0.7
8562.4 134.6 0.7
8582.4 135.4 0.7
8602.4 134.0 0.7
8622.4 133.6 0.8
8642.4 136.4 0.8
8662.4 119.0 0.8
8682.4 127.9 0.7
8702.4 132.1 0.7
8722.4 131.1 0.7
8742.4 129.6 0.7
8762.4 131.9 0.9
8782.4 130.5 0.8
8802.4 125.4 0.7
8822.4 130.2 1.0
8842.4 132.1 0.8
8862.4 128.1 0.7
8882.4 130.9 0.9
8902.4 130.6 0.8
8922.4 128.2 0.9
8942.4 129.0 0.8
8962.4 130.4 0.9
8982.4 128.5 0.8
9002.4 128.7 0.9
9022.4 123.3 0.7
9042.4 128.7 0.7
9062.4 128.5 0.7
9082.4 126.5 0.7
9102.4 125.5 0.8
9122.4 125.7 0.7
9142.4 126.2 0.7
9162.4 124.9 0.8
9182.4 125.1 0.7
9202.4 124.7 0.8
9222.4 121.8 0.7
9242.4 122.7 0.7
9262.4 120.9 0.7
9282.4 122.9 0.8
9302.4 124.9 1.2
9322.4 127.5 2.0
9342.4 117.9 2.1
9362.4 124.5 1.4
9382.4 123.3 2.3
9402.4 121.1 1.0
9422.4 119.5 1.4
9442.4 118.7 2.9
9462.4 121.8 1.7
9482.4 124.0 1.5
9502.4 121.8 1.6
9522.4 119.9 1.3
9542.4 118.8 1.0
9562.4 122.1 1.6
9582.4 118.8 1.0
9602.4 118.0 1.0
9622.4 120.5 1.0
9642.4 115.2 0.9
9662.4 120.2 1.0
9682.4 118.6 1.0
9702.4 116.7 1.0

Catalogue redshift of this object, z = 0.000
